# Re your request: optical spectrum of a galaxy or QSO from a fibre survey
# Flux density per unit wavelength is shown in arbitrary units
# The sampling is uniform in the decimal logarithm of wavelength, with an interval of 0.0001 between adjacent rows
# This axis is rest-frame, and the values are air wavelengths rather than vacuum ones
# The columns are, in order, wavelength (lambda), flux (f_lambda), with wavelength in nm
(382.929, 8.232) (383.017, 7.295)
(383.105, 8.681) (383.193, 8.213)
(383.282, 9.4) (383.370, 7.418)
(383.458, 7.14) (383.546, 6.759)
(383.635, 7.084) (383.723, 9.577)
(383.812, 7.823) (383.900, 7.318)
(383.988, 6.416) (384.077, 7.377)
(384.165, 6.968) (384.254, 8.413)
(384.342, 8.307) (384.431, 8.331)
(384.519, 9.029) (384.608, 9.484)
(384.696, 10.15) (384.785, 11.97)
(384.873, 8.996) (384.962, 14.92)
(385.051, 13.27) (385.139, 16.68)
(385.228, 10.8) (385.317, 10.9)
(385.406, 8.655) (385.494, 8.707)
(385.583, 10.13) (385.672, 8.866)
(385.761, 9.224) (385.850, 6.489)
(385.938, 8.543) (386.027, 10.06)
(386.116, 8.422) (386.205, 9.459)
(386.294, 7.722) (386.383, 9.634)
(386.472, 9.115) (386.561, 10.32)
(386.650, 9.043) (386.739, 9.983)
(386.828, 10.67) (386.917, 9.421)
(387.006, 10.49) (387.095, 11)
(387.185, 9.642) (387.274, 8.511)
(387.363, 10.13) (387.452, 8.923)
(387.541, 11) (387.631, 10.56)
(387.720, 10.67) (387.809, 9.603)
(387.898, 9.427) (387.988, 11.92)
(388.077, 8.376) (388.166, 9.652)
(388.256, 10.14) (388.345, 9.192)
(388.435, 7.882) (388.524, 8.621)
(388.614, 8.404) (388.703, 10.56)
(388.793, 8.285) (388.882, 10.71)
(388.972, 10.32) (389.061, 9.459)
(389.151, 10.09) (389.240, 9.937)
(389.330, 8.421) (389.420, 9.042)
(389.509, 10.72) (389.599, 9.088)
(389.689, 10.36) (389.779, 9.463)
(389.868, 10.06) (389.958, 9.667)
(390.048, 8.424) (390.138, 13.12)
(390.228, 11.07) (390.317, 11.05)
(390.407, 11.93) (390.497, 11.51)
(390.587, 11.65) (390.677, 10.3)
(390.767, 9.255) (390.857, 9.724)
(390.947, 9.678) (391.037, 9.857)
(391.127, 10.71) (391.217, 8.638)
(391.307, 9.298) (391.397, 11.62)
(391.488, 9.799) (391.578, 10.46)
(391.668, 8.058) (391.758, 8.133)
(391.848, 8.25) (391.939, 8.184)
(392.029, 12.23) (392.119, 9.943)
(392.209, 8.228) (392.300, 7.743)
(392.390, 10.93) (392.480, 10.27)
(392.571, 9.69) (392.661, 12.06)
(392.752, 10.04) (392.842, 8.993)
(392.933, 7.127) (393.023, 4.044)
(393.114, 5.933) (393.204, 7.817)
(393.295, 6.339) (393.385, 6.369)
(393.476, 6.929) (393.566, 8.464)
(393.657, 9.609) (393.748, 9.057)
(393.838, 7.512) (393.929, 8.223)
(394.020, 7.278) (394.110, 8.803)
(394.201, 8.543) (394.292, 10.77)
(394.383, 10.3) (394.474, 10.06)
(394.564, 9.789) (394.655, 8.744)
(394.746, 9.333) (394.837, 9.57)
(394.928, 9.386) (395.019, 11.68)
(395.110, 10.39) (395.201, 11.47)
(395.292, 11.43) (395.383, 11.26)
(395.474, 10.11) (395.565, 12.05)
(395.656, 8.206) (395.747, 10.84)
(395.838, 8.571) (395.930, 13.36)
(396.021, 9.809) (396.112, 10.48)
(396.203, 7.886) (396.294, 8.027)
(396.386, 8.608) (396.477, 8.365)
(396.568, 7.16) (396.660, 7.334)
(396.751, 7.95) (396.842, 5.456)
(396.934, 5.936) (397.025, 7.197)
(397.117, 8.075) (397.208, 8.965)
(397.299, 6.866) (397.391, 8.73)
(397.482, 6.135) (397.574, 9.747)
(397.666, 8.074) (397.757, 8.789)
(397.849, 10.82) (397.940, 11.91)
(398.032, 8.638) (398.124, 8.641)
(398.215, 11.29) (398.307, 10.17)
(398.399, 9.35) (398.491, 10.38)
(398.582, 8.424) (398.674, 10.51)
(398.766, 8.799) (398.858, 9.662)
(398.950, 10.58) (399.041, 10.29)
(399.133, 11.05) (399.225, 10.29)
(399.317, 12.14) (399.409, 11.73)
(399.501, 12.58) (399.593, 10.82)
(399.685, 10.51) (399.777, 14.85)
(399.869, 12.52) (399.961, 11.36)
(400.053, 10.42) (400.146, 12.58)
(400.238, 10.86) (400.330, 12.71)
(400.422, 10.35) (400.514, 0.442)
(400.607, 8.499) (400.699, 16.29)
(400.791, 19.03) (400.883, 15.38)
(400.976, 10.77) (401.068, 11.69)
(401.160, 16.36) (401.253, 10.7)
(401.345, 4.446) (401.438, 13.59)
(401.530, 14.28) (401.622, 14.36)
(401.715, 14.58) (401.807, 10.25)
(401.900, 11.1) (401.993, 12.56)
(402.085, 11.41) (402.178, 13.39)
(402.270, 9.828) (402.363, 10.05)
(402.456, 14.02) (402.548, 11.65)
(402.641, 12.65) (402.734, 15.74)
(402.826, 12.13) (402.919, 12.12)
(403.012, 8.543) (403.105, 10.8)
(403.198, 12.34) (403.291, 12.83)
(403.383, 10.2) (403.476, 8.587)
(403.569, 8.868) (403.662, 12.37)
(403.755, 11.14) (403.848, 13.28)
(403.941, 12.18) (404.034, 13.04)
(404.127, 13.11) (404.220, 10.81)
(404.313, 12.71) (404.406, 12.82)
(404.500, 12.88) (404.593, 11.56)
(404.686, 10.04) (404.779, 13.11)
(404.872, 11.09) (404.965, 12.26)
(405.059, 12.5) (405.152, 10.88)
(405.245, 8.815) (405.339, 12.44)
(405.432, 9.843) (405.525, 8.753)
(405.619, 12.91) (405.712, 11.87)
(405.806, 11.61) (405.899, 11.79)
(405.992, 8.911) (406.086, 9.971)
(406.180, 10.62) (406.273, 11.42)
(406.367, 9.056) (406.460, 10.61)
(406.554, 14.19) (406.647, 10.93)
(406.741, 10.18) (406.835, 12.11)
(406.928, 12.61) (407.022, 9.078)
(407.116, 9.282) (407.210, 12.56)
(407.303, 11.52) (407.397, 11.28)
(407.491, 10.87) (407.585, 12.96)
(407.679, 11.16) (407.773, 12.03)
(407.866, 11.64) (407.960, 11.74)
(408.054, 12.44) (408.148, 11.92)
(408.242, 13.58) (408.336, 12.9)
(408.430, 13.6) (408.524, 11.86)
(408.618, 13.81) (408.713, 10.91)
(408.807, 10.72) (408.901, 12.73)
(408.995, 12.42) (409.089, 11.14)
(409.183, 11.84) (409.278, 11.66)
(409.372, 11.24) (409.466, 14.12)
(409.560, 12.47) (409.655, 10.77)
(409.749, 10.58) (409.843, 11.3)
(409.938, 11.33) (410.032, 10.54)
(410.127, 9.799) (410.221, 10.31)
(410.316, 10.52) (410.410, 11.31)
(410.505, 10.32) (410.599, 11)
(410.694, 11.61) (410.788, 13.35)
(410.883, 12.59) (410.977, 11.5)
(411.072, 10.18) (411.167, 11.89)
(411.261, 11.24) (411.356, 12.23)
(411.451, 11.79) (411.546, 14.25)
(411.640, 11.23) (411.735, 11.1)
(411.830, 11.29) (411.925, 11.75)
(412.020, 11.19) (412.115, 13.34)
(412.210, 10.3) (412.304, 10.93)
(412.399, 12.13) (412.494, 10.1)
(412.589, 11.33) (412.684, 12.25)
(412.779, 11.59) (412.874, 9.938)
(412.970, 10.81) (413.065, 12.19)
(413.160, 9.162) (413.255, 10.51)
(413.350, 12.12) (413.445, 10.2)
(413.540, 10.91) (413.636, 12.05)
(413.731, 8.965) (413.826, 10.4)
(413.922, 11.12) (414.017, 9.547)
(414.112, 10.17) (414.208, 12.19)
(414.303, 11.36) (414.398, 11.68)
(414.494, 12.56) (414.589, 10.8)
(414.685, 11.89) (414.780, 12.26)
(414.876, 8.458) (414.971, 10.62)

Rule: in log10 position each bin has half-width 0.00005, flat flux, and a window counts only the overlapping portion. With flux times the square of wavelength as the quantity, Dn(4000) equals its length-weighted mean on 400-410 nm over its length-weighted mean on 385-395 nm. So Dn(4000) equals 1.3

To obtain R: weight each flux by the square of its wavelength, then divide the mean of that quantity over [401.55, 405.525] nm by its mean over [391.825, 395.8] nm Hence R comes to 1.34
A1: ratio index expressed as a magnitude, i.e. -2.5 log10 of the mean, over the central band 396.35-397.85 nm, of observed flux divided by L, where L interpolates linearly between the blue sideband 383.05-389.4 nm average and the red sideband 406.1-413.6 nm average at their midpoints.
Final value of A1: 0.31 mag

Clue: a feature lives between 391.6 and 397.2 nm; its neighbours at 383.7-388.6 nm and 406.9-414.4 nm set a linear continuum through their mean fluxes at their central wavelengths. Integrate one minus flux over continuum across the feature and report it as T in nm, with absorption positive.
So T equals 0.70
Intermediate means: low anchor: 9.57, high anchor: 11.4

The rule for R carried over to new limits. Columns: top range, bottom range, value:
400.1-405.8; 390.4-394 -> 1.37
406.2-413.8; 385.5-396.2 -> 1.32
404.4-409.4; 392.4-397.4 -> 1.38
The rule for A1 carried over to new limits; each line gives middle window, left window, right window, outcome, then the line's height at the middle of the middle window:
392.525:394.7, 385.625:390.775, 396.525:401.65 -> 0.19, 10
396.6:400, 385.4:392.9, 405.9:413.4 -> 0.10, 10.5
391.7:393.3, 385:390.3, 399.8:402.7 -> 0.21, 10.6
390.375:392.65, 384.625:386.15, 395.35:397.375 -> -0.04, 9.47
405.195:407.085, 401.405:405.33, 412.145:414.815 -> 0.08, 11.7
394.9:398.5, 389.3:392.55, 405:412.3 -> 0.13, 10.4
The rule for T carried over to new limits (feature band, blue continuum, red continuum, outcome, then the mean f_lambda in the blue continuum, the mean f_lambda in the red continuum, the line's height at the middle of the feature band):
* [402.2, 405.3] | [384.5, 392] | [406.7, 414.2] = -0.20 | 9.91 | 11.4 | 11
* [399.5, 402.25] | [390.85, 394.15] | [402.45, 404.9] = -0.21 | 8.8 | 11.8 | 11.1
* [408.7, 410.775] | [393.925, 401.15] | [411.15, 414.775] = -0.06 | 10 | 11.3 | 11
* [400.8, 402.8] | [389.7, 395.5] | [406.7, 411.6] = -0.33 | 9.48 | 11.7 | 10.7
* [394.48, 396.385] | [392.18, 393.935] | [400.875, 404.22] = -0.19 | 8.27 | 11.9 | 9.18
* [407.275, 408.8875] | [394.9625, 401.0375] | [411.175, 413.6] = -0.16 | 10.1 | 11.4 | 11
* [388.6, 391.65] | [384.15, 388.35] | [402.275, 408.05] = 0.03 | 9.86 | 11.5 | 10.2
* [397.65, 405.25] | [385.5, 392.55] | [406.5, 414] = -0.47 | 9.71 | 11.5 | 10.8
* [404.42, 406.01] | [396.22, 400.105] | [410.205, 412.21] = -0.10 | 9.5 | 11.6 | 10.6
